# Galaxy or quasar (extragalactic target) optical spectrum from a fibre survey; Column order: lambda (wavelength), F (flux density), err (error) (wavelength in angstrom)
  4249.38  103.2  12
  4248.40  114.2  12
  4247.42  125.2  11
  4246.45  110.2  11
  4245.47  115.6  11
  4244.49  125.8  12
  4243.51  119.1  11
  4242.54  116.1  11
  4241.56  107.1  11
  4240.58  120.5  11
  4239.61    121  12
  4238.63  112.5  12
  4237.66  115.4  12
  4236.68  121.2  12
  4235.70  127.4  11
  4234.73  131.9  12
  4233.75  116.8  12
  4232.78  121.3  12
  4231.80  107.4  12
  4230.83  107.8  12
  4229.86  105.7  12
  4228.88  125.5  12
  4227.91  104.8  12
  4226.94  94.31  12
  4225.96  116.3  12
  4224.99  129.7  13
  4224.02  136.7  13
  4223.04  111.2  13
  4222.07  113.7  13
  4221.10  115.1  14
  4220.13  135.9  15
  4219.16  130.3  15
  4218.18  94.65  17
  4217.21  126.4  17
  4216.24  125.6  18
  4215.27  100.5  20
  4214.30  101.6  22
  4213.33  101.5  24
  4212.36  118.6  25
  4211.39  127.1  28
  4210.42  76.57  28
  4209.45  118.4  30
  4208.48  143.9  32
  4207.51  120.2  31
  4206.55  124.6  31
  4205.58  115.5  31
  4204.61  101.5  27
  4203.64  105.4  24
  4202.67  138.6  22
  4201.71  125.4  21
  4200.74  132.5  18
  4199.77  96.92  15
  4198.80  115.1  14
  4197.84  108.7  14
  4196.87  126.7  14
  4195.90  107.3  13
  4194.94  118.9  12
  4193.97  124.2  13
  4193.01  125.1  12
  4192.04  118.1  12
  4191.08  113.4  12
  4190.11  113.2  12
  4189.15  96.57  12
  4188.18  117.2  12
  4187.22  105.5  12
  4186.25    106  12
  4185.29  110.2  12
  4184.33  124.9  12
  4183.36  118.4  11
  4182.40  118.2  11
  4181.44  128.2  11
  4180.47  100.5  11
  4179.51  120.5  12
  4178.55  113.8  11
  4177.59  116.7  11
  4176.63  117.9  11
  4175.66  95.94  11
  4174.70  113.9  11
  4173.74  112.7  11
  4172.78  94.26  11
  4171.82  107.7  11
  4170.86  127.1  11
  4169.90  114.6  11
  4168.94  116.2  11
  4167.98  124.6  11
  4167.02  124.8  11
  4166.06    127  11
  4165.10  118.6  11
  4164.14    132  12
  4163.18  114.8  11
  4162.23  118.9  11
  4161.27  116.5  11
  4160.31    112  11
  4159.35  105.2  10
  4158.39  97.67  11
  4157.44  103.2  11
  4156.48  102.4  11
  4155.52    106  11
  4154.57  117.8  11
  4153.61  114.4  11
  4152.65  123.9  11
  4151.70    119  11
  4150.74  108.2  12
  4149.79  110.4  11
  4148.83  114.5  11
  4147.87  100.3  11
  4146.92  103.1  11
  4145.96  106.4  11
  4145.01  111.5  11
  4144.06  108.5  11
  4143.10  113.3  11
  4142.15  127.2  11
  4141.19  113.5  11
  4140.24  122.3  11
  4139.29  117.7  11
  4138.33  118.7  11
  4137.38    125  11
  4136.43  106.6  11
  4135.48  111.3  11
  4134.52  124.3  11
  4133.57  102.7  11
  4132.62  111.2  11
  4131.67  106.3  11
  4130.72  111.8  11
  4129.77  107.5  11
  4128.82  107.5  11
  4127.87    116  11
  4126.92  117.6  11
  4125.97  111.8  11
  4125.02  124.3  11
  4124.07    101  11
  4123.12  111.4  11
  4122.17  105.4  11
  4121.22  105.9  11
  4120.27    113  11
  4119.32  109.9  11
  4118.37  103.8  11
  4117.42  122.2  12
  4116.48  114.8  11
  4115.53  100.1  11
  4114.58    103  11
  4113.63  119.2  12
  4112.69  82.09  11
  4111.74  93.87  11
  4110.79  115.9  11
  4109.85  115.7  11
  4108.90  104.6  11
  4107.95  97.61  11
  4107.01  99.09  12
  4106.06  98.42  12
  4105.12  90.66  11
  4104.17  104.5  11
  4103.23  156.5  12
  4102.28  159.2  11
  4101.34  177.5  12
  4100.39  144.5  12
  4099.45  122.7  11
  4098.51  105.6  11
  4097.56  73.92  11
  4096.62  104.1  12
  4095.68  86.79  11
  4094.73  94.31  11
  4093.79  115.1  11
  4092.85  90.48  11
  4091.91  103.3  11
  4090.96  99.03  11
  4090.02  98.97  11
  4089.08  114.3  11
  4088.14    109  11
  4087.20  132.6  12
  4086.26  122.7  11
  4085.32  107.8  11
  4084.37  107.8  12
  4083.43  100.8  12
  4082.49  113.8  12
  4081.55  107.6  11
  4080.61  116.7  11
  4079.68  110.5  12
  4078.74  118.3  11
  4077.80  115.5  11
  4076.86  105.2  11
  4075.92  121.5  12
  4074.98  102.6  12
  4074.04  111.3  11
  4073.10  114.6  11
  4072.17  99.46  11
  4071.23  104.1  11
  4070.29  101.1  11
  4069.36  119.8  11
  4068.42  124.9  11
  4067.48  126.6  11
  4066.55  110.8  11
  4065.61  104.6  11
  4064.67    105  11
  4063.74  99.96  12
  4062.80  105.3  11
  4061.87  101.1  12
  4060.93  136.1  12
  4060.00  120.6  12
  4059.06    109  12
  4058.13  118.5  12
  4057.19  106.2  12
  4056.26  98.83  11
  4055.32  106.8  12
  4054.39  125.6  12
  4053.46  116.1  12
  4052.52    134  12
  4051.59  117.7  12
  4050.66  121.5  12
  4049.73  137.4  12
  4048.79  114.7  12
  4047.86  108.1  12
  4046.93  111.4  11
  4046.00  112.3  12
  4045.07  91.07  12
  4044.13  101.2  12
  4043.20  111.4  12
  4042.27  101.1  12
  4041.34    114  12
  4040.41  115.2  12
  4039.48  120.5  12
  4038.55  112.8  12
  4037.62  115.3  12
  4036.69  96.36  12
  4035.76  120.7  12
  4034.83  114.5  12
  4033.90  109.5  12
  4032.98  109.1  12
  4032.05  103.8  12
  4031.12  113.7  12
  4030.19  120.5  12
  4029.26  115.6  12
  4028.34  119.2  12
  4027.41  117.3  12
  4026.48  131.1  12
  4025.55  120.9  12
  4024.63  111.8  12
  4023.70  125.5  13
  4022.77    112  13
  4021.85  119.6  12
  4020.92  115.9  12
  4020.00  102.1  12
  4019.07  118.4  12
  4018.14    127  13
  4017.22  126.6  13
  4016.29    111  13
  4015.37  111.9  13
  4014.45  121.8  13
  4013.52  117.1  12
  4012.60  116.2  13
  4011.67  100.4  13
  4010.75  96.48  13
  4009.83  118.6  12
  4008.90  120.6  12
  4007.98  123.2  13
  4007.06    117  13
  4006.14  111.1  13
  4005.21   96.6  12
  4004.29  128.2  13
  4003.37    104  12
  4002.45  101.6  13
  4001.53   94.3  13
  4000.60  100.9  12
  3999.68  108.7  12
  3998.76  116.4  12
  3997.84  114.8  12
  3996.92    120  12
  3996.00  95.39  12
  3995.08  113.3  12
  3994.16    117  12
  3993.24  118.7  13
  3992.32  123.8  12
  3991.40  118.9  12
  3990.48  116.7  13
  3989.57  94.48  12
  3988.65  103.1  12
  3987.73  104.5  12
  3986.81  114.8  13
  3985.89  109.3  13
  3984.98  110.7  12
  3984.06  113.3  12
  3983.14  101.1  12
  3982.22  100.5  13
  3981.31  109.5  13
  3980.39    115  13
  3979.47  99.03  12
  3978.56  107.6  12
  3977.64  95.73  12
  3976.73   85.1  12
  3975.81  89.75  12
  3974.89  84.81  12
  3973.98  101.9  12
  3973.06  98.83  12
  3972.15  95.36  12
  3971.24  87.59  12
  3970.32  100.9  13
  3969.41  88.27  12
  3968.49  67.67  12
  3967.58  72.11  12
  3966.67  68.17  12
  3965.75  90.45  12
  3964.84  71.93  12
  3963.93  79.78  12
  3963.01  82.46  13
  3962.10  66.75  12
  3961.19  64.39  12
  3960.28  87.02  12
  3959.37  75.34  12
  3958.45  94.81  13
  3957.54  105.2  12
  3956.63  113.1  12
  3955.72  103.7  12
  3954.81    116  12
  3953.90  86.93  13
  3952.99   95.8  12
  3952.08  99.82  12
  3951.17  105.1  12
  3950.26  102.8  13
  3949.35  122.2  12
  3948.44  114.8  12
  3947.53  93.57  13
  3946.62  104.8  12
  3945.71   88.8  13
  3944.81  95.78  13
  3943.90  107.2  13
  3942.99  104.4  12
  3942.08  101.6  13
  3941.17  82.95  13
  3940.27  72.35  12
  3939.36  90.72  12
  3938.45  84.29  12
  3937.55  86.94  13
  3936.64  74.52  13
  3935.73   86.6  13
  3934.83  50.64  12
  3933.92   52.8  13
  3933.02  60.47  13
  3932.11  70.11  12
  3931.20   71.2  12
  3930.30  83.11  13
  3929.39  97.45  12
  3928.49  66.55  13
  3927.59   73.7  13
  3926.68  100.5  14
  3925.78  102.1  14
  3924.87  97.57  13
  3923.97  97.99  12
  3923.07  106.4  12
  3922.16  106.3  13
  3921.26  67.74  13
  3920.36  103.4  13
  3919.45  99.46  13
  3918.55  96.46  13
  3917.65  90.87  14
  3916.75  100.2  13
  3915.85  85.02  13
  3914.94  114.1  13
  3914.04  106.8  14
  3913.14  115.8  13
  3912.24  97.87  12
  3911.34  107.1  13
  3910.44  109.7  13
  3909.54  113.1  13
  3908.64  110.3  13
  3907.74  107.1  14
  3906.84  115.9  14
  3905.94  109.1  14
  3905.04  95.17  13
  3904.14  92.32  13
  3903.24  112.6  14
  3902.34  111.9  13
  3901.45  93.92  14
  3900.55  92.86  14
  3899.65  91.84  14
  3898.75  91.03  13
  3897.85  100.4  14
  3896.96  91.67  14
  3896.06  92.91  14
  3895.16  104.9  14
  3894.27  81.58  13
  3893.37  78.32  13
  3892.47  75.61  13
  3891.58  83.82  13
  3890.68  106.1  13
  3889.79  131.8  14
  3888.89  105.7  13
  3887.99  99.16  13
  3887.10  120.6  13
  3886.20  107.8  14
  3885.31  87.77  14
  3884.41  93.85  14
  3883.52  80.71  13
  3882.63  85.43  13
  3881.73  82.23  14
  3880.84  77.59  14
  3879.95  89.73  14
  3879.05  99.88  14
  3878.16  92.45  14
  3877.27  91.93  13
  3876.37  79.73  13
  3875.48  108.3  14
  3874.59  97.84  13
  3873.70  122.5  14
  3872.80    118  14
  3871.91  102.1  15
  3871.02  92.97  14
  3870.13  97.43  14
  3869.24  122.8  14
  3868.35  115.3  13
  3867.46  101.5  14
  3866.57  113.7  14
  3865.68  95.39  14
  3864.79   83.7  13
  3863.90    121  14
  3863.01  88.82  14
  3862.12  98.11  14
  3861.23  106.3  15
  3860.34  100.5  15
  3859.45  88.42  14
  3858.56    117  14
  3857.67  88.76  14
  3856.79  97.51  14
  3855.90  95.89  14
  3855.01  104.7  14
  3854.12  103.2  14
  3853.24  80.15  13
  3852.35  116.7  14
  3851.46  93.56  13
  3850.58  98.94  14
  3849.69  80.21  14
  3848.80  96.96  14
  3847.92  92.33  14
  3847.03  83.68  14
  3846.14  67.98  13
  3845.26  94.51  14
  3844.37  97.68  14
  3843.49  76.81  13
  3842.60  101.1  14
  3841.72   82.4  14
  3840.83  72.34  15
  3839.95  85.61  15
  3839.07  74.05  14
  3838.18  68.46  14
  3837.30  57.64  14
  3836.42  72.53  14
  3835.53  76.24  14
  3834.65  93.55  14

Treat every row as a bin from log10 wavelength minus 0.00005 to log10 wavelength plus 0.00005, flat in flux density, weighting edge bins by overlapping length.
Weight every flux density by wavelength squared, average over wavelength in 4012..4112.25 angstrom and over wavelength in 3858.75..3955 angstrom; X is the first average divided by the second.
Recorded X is 1.27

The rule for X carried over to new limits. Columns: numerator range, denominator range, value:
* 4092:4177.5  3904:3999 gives 1.28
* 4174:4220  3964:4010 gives 1.24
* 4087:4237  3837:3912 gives 1.36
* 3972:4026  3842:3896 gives 1.21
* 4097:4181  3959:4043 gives 1.14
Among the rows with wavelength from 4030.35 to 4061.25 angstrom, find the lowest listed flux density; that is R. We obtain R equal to 91.07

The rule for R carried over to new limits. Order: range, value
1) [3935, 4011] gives 64.39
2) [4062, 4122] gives 73.92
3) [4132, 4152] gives 100.3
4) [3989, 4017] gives 94.3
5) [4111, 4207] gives 82.09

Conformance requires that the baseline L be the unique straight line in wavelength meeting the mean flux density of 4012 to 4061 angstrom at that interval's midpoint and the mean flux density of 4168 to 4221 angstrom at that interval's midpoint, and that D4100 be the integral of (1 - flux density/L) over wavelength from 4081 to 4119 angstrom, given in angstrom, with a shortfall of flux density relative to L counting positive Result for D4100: 1.5 angstrom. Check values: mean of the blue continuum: 115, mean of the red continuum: 115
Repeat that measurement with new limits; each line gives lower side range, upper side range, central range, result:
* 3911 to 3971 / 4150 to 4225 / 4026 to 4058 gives -4.2 angstrom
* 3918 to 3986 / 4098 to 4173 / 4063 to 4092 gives -1.1 angstrom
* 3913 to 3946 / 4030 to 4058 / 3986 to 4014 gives -2.0 angstrom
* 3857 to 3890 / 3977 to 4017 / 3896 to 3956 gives 5.2 angstrom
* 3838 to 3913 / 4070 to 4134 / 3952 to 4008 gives 1.9 angstrom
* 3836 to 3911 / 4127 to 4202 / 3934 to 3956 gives 1.4 angstrom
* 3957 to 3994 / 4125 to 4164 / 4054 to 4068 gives -1.0 angstrom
